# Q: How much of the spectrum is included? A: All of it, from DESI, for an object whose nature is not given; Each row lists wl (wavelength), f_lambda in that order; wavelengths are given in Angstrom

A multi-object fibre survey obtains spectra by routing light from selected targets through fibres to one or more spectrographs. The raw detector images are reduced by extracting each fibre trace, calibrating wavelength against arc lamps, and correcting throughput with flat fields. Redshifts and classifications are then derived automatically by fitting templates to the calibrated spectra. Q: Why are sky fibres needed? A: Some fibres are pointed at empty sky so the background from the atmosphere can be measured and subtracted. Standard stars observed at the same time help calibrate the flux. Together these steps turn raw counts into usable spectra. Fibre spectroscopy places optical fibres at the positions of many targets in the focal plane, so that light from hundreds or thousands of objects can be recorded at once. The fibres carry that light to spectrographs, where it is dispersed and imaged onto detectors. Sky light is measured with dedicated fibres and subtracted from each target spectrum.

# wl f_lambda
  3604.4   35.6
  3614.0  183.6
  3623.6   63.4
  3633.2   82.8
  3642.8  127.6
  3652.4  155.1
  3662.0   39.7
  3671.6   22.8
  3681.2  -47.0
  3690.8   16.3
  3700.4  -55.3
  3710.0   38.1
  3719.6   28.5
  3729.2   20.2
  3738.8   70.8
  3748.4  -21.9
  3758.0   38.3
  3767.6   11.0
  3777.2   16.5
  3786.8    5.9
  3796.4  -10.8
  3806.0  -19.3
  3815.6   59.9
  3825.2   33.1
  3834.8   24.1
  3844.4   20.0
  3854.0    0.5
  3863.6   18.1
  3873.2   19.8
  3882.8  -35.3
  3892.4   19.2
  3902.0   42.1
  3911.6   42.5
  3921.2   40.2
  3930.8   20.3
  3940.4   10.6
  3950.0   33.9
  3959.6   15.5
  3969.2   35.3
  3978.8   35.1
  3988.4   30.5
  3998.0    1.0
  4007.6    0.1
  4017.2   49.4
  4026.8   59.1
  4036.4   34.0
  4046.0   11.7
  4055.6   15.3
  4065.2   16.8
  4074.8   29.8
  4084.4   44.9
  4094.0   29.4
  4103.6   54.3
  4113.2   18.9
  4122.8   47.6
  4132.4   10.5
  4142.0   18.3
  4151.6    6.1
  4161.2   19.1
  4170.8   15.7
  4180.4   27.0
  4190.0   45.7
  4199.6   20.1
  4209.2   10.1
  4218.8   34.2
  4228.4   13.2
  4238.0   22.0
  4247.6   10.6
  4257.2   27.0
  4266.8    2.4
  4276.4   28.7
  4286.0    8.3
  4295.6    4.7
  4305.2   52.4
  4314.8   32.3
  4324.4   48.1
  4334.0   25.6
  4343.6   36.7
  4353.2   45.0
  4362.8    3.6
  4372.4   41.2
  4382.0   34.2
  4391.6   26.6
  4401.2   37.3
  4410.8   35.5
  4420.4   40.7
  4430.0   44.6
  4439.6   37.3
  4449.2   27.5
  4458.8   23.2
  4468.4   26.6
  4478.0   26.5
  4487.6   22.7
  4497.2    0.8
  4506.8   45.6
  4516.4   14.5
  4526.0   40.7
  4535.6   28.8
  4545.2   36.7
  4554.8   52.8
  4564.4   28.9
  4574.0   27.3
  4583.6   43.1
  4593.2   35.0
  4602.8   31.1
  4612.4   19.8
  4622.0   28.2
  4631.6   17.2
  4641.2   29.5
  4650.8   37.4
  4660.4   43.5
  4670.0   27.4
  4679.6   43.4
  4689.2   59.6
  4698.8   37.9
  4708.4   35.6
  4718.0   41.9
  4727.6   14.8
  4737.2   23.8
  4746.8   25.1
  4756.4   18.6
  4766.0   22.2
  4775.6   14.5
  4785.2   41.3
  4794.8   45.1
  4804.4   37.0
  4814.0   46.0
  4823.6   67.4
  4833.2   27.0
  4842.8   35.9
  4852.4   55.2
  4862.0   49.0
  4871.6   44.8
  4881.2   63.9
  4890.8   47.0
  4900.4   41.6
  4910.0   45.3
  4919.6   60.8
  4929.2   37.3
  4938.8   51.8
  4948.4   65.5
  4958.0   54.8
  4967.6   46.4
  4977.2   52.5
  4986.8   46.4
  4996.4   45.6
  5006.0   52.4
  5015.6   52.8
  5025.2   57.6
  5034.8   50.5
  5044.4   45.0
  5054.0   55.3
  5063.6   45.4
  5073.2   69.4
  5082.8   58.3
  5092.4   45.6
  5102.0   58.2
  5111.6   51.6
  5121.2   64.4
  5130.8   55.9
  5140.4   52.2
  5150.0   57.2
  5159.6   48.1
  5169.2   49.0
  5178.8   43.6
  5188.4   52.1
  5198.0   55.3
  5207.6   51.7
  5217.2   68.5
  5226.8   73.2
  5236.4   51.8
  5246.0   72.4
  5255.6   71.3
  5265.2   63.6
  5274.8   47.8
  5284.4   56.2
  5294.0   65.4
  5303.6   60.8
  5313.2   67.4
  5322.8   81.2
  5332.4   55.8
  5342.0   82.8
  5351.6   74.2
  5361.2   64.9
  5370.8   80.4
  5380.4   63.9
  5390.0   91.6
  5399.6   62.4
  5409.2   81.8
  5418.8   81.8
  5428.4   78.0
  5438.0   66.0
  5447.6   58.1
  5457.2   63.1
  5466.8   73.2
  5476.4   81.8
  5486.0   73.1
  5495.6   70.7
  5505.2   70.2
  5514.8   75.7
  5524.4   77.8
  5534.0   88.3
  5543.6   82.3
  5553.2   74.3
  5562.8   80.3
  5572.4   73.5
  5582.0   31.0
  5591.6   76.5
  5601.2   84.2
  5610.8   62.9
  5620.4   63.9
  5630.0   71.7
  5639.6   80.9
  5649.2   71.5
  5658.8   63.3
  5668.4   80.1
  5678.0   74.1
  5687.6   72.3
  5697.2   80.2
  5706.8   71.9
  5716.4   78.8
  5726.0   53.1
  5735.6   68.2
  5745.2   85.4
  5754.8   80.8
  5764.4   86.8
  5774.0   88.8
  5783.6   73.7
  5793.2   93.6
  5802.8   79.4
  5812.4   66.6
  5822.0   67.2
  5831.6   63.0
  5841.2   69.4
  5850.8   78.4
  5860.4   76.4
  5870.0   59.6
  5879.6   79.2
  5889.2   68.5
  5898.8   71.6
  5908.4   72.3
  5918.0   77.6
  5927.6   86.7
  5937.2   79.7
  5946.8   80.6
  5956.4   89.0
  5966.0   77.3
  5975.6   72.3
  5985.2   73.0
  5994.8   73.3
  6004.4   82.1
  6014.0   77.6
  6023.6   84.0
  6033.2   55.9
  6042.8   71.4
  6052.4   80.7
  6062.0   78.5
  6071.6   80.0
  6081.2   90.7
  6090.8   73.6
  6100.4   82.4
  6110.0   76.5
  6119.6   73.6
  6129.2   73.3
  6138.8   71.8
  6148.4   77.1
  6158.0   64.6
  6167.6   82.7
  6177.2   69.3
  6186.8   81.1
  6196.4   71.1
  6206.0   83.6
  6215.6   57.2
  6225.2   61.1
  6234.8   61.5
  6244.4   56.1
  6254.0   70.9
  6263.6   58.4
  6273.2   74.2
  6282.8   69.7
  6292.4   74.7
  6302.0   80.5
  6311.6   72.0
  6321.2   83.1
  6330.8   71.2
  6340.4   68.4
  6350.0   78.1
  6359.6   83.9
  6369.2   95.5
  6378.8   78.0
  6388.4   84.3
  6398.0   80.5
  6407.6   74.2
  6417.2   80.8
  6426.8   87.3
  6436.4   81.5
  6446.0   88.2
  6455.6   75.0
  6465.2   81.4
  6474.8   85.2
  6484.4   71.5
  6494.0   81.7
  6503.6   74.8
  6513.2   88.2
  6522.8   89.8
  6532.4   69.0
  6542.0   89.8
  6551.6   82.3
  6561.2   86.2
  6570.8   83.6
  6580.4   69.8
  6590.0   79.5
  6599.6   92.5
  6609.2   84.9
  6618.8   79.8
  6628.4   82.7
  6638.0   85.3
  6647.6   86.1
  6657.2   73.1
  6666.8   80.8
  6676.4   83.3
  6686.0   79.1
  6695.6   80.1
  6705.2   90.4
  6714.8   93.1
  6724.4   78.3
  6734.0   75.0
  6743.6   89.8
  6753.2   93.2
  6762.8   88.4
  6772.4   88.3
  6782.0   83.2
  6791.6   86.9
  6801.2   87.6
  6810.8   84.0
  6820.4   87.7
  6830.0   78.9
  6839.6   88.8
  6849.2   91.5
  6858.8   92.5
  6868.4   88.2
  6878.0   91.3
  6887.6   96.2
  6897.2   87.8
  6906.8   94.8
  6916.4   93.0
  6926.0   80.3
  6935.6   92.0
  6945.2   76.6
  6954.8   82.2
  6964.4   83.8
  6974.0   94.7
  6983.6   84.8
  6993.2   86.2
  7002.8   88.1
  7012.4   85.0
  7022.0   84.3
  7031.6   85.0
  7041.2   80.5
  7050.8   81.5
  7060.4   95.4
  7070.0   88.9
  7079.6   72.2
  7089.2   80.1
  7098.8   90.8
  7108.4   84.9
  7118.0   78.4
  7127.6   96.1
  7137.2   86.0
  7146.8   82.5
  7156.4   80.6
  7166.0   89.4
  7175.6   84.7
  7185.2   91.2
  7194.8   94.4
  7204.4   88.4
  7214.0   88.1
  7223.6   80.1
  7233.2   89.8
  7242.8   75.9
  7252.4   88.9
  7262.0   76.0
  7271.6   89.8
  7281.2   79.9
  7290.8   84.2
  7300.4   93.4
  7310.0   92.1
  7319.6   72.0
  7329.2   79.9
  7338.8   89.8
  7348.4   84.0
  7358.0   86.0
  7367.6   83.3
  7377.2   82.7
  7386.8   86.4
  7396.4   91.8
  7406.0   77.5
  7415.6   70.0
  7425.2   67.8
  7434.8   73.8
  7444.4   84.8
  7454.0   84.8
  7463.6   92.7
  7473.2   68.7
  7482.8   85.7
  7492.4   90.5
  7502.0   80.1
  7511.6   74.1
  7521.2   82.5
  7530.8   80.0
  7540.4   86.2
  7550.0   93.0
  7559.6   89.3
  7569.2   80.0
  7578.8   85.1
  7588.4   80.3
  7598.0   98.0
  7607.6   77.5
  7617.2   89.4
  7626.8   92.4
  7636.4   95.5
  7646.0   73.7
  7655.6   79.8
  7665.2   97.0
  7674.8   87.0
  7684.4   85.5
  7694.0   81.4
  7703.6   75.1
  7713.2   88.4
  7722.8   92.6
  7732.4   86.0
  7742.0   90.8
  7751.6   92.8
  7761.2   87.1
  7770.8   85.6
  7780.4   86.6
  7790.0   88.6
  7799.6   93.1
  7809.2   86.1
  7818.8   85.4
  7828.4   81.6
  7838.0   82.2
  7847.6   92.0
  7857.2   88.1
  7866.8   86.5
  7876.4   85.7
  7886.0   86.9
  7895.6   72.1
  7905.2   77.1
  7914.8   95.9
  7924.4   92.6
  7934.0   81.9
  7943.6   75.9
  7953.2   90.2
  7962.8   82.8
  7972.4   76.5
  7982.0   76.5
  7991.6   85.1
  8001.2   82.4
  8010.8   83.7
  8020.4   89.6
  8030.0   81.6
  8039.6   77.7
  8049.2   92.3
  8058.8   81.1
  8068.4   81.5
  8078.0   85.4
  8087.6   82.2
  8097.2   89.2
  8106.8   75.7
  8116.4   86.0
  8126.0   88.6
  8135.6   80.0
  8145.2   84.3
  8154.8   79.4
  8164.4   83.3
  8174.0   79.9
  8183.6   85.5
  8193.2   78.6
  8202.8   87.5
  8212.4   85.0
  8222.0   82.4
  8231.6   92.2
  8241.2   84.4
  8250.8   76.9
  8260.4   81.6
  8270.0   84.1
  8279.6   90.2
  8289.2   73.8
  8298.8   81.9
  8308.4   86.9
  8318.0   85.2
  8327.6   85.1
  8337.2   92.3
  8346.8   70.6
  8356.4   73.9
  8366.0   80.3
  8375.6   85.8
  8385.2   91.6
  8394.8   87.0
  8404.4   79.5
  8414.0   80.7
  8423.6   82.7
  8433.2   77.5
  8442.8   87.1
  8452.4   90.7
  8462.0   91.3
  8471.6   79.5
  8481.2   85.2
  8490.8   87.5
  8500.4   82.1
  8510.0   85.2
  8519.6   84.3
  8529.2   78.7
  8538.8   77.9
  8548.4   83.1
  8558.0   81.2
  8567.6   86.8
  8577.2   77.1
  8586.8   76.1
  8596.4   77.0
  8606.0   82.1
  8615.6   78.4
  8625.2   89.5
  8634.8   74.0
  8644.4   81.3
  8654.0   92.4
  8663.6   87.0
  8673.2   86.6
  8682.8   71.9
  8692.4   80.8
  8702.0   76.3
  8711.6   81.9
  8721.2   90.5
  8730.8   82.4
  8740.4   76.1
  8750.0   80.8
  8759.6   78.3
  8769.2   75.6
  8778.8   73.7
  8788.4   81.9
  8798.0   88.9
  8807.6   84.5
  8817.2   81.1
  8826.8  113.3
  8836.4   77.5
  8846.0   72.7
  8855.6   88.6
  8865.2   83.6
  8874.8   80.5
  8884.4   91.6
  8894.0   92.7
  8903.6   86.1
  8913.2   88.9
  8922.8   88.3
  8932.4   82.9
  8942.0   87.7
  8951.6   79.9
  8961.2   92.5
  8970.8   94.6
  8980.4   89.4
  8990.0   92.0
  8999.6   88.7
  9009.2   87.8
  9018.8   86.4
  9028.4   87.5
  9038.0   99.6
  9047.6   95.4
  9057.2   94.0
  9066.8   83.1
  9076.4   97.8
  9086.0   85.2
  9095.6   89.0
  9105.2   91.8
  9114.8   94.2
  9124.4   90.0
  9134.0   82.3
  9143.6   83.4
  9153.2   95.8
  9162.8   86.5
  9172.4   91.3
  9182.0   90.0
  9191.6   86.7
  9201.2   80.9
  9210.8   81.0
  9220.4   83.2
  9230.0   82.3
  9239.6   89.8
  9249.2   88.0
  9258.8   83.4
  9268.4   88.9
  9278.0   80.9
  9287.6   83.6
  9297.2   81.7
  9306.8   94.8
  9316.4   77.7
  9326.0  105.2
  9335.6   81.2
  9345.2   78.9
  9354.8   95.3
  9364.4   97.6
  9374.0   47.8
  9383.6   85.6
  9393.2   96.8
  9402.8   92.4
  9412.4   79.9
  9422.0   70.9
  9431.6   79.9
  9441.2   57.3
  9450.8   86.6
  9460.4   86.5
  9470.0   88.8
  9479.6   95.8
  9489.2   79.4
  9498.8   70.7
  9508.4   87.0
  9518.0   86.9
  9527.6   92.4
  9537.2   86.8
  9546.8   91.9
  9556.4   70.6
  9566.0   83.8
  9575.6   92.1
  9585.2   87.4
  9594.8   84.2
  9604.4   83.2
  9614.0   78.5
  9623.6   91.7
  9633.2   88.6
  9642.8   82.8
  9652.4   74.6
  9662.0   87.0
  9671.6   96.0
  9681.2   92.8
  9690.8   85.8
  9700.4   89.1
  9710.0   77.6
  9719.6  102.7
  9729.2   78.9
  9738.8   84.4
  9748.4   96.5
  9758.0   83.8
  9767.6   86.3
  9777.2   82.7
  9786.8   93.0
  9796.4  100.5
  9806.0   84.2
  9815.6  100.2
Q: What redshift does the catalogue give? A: 0.20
